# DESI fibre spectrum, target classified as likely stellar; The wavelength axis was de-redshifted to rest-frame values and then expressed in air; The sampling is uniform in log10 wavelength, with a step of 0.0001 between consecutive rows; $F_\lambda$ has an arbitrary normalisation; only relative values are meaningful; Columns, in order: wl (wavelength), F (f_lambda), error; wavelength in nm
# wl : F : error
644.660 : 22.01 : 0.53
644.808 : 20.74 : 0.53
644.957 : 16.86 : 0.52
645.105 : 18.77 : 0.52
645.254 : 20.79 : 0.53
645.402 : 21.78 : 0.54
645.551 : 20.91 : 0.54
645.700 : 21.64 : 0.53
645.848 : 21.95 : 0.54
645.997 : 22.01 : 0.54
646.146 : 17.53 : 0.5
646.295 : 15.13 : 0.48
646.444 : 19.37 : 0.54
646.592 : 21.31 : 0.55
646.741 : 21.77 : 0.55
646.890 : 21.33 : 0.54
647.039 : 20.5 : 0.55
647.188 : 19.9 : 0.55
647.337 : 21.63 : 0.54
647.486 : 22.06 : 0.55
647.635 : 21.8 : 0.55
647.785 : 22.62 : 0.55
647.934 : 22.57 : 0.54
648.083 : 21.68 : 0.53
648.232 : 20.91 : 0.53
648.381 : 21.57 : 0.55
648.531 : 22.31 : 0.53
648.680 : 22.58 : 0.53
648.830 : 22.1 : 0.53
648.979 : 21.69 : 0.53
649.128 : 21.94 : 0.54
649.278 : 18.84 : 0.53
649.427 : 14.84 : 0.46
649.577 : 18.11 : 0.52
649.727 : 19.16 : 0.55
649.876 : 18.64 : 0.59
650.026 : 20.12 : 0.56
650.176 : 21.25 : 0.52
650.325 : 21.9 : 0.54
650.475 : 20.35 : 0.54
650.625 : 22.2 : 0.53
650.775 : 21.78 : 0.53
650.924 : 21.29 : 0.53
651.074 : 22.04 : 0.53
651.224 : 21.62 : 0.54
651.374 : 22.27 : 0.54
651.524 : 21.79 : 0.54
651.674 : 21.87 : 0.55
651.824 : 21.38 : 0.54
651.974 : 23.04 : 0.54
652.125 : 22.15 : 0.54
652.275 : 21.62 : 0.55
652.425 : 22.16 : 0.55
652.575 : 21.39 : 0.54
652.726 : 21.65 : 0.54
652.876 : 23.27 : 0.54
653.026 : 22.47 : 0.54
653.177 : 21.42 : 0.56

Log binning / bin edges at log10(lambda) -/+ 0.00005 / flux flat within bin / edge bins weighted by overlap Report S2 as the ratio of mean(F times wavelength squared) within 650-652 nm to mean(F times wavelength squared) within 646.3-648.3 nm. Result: 1.0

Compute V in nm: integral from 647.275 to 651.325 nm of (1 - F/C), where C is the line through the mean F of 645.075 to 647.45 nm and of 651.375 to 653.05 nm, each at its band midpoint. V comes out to 0.05 nm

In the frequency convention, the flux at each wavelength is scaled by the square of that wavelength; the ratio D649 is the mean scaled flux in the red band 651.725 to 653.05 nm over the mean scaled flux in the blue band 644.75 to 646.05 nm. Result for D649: 1.10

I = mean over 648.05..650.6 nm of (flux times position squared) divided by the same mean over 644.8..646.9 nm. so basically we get 1.03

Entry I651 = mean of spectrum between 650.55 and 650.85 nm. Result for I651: 22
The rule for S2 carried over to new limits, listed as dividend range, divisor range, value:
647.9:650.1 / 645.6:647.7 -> 1.00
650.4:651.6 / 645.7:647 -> 1.09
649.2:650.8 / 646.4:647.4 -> 0.95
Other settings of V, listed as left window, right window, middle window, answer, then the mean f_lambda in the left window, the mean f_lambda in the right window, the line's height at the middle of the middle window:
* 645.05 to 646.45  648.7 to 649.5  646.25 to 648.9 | -0.156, 20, 20.1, 20.1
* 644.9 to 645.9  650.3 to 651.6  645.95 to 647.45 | 0.048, 20.4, 21.7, 20.7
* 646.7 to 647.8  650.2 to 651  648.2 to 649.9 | 0.094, 21.4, 21.5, 21.4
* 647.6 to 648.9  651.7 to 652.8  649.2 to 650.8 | 0.165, 22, 21.9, 22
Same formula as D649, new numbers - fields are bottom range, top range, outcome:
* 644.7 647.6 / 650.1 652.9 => 1.09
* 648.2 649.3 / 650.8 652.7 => 1.02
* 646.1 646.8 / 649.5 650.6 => 1.06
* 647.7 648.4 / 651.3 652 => 1.02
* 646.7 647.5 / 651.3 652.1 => 1.06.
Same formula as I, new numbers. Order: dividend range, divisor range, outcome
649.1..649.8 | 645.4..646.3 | 0.91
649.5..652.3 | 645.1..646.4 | 1.07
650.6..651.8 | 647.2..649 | 1.01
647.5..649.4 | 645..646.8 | 1.08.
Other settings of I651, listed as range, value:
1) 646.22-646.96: 19.8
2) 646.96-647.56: 21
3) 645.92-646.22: 19.8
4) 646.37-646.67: 20.4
